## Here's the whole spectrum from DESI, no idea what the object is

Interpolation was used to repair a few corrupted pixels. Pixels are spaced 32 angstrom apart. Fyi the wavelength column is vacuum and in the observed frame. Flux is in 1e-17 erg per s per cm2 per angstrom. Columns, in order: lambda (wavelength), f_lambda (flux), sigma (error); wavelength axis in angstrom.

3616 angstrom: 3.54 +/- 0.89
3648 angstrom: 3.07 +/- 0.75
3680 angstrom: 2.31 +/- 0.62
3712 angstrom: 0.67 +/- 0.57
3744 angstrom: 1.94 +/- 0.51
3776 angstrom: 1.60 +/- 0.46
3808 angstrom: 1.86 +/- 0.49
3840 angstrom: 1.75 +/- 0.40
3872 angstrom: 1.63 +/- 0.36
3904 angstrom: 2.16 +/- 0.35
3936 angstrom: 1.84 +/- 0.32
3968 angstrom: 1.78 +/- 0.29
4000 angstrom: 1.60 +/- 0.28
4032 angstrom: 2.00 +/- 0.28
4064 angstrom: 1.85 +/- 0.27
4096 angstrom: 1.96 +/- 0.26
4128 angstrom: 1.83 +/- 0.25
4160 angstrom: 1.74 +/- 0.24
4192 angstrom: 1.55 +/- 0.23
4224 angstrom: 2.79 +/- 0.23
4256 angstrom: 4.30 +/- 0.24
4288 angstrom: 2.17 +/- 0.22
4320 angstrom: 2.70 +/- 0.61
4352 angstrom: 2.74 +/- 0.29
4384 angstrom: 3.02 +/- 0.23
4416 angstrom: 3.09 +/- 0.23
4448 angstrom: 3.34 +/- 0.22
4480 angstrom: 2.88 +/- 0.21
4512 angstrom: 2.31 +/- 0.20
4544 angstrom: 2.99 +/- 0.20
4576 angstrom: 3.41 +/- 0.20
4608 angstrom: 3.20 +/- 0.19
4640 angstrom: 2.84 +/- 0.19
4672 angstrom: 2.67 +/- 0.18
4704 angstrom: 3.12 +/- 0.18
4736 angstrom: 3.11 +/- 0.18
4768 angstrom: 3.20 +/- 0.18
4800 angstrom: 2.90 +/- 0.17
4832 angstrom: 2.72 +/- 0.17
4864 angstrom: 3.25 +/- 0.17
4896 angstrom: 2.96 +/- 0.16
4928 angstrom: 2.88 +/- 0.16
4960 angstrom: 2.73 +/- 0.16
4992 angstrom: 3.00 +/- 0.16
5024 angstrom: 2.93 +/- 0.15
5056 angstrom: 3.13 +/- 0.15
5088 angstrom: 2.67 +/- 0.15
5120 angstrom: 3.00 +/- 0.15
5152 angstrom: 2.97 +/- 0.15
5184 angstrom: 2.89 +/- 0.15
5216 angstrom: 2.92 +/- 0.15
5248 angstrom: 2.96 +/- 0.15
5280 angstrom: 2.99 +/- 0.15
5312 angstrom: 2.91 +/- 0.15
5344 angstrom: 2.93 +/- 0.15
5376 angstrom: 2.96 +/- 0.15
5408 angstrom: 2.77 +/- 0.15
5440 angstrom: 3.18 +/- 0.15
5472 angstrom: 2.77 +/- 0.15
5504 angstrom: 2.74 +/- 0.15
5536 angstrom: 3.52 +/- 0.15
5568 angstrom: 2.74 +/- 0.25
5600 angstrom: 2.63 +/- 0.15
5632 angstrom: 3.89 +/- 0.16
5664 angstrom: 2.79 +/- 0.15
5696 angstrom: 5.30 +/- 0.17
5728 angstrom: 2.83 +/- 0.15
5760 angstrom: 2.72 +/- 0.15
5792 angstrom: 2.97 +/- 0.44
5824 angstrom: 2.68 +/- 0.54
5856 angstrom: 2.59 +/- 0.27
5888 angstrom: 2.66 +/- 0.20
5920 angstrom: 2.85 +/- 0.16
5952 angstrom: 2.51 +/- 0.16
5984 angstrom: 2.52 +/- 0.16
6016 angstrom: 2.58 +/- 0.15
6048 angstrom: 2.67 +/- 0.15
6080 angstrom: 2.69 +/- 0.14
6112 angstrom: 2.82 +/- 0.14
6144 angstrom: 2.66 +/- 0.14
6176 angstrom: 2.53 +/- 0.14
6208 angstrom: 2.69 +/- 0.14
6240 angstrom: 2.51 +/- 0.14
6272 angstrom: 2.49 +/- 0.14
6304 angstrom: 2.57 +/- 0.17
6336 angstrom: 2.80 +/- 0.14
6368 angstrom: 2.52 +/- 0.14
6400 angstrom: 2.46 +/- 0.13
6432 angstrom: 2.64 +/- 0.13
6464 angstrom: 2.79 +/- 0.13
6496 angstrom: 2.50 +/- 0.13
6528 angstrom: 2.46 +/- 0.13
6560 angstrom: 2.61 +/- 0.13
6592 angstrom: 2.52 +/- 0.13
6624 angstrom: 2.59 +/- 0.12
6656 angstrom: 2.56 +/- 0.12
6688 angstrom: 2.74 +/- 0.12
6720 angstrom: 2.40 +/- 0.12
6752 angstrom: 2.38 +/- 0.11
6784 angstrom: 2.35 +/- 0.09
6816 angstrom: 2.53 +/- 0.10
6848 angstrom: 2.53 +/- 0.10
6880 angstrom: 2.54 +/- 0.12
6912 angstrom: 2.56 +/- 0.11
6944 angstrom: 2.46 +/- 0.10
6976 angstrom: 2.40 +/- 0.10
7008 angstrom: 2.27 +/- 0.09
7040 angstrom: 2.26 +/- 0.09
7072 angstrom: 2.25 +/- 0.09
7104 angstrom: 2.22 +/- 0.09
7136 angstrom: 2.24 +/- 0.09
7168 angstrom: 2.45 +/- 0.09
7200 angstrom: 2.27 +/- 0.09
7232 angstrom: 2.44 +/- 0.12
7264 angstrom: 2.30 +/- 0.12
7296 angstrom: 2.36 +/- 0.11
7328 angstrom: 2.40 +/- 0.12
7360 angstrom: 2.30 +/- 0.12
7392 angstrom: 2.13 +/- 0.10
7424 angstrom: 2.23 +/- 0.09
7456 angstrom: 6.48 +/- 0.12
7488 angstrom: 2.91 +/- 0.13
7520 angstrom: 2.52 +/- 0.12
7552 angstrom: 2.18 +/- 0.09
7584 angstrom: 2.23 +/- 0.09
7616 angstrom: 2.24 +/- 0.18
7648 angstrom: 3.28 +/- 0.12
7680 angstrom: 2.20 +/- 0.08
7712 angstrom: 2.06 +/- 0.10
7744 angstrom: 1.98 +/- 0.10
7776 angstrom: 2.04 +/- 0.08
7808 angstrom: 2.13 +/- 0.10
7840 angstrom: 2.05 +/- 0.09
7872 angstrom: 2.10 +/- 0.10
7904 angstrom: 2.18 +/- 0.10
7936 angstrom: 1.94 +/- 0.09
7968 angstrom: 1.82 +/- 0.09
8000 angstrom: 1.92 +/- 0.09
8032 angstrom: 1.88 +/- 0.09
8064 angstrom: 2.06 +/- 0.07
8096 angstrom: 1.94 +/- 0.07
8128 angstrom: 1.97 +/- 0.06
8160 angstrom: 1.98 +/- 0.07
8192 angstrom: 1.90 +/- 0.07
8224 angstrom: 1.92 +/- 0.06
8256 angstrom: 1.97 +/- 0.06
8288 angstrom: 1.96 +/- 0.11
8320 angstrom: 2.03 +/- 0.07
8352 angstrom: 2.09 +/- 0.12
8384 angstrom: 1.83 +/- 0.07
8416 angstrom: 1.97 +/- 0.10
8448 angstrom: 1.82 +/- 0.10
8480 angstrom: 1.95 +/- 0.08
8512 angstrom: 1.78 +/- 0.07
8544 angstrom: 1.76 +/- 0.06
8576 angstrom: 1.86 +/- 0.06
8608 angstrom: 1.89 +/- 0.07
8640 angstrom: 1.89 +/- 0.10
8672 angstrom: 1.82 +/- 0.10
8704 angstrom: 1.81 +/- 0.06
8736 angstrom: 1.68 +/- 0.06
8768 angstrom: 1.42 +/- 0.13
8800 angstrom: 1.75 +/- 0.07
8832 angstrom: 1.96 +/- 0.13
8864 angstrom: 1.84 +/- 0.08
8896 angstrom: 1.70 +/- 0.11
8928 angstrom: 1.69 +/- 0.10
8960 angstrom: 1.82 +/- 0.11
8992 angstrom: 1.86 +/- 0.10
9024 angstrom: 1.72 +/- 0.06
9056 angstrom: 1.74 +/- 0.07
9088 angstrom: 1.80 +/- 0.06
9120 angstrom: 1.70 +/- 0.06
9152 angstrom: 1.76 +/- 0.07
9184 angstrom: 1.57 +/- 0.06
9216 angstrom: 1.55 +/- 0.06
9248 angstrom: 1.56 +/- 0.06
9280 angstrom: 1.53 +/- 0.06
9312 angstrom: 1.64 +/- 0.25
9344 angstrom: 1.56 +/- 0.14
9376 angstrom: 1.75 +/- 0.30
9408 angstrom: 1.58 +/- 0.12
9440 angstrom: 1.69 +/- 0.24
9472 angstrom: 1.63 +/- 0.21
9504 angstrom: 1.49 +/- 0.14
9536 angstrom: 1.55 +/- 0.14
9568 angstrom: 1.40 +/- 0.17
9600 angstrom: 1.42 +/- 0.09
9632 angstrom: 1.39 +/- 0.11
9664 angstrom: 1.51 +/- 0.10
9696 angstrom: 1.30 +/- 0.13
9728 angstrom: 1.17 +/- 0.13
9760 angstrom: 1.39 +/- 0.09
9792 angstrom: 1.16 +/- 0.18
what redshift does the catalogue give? 0.14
